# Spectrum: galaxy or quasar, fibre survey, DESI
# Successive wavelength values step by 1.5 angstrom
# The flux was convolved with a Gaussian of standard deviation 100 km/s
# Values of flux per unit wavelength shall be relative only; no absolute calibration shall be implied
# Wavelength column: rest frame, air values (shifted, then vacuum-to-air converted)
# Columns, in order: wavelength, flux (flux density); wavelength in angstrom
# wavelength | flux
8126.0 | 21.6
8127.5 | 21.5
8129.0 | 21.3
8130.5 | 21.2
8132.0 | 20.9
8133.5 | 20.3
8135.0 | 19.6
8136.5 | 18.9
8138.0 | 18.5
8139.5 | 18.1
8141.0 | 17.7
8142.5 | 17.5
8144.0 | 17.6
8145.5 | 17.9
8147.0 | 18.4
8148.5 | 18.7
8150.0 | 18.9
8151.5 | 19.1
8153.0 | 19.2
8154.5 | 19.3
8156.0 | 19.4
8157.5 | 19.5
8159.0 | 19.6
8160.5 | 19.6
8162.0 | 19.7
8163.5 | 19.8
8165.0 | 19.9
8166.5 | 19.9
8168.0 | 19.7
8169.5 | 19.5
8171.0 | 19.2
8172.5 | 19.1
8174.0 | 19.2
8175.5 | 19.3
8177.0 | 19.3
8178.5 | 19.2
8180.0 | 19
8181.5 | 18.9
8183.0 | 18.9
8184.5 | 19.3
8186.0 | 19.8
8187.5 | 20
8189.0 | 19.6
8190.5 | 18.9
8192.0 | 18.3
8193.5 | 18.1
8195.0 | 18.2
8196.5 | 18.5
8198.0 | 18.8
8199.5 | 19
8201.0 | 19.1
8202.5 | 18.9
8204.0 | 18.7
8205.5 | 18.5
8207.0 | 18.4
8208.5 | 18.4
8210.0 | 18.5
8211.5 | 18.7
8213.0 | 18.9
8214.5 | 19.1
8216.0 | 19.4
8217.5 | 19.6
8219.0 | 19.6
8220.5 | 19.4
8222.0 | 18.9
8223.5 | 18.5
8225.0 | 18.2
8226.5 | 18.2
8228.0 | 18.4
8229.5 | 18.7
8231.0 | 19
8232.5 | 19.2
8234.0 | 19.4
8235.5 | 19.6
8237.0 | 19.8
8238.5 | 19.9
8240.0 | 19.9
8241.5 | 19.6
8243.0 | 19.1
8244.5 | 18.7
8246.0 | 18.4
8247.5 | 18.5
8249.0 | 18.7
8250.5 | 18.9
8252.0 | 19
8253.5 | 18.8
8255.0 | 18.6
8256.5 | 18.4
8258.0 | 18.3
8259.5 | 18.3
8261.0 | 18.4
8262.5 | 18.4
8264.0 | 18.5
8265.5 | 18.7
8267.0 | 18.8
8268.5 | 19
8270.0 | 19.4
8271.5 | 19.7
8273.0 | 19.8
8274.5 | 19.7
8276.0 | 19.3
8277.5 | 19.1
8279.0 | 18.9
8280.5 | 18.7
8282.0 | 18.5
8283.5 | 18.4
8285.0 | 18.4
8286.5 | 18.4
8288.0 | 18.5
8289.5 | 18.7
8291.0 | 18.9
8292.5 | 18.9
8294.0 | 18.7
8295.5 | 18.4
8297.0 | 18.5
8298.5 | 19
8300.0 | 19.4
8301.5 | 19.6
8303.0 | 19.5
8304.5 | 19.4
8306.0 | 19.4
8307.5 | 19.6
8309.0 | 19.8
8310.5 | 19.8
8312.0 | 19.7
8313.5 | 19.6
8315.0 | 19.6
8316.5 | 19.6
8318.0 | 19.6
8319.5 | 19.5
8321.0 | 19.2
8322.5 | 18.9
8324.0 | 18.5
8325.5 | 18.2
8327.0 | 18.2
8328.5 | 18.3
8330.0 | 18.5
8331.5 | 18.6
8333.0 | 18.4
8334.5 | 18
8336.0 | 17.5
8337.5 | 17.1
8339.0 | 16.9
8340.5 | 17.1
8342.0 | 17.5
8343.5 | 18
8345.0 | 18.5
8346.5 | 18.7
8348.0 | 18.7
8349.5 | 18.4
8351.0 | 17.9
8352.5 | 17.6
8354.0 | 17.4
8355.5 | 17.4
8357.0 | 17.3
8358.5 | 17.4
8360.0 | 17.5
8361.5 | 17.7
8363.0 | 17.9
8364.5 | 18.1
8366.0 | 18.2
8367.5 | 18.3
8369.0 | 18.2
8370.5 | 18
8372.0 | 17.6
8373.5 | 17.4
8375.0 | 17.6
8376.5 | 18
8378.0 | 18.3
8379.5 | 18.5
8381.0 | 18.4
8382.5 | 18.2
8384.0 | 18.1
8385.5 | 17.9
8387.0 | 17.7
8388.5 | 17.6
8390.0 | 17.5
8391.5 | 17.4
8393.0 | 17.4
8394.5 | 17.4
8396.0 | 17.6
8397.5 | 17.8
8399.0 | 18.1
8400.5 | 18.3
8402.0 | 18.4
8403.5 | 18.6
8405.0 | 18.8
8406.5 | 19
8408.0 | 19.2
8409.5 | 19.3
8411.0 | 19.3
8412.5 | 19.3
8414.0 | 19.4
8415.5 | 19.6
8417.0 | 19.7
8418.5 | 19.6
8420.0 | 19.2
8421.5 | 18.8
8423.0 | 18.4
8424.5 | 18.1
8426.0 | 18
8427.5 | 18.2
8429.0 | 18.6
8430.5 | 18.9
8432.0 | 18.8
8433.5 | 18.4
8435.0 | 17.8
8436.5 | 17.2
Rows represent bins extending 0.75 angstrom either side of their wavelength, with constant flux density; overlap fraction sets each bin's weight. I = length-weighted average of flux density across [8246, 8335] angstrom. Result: 18.9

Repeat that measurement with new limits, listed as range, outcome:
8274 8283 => 19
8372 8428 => 18.4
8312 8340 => 18.6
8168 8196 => 19.1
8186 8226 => 18.9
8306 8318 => 19.7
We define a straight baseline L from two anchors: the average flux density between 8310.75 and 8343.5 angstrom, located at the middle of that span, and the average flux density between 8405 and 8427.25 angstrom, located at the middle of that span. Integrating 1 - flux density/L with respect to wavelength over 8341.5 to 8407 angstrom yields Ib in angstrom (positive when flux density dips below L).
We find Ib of 2.9 angstrom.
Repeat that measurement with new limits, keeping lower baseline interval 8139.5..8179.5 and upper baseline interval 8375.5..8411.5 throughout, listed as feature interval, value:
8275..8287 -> -0.1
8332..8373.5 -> 1.2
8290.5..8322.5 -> -1.4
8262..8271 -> -0.1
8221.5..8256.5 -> -0.3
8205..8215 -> 0.1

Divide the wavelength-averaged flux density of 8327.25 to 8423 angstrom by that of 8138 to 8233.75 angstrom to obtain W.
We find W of 0.96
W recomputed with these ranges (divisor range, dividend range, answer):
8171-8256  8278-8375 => 0.97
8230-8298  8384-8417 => 0.97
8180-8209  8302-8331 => 1.02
